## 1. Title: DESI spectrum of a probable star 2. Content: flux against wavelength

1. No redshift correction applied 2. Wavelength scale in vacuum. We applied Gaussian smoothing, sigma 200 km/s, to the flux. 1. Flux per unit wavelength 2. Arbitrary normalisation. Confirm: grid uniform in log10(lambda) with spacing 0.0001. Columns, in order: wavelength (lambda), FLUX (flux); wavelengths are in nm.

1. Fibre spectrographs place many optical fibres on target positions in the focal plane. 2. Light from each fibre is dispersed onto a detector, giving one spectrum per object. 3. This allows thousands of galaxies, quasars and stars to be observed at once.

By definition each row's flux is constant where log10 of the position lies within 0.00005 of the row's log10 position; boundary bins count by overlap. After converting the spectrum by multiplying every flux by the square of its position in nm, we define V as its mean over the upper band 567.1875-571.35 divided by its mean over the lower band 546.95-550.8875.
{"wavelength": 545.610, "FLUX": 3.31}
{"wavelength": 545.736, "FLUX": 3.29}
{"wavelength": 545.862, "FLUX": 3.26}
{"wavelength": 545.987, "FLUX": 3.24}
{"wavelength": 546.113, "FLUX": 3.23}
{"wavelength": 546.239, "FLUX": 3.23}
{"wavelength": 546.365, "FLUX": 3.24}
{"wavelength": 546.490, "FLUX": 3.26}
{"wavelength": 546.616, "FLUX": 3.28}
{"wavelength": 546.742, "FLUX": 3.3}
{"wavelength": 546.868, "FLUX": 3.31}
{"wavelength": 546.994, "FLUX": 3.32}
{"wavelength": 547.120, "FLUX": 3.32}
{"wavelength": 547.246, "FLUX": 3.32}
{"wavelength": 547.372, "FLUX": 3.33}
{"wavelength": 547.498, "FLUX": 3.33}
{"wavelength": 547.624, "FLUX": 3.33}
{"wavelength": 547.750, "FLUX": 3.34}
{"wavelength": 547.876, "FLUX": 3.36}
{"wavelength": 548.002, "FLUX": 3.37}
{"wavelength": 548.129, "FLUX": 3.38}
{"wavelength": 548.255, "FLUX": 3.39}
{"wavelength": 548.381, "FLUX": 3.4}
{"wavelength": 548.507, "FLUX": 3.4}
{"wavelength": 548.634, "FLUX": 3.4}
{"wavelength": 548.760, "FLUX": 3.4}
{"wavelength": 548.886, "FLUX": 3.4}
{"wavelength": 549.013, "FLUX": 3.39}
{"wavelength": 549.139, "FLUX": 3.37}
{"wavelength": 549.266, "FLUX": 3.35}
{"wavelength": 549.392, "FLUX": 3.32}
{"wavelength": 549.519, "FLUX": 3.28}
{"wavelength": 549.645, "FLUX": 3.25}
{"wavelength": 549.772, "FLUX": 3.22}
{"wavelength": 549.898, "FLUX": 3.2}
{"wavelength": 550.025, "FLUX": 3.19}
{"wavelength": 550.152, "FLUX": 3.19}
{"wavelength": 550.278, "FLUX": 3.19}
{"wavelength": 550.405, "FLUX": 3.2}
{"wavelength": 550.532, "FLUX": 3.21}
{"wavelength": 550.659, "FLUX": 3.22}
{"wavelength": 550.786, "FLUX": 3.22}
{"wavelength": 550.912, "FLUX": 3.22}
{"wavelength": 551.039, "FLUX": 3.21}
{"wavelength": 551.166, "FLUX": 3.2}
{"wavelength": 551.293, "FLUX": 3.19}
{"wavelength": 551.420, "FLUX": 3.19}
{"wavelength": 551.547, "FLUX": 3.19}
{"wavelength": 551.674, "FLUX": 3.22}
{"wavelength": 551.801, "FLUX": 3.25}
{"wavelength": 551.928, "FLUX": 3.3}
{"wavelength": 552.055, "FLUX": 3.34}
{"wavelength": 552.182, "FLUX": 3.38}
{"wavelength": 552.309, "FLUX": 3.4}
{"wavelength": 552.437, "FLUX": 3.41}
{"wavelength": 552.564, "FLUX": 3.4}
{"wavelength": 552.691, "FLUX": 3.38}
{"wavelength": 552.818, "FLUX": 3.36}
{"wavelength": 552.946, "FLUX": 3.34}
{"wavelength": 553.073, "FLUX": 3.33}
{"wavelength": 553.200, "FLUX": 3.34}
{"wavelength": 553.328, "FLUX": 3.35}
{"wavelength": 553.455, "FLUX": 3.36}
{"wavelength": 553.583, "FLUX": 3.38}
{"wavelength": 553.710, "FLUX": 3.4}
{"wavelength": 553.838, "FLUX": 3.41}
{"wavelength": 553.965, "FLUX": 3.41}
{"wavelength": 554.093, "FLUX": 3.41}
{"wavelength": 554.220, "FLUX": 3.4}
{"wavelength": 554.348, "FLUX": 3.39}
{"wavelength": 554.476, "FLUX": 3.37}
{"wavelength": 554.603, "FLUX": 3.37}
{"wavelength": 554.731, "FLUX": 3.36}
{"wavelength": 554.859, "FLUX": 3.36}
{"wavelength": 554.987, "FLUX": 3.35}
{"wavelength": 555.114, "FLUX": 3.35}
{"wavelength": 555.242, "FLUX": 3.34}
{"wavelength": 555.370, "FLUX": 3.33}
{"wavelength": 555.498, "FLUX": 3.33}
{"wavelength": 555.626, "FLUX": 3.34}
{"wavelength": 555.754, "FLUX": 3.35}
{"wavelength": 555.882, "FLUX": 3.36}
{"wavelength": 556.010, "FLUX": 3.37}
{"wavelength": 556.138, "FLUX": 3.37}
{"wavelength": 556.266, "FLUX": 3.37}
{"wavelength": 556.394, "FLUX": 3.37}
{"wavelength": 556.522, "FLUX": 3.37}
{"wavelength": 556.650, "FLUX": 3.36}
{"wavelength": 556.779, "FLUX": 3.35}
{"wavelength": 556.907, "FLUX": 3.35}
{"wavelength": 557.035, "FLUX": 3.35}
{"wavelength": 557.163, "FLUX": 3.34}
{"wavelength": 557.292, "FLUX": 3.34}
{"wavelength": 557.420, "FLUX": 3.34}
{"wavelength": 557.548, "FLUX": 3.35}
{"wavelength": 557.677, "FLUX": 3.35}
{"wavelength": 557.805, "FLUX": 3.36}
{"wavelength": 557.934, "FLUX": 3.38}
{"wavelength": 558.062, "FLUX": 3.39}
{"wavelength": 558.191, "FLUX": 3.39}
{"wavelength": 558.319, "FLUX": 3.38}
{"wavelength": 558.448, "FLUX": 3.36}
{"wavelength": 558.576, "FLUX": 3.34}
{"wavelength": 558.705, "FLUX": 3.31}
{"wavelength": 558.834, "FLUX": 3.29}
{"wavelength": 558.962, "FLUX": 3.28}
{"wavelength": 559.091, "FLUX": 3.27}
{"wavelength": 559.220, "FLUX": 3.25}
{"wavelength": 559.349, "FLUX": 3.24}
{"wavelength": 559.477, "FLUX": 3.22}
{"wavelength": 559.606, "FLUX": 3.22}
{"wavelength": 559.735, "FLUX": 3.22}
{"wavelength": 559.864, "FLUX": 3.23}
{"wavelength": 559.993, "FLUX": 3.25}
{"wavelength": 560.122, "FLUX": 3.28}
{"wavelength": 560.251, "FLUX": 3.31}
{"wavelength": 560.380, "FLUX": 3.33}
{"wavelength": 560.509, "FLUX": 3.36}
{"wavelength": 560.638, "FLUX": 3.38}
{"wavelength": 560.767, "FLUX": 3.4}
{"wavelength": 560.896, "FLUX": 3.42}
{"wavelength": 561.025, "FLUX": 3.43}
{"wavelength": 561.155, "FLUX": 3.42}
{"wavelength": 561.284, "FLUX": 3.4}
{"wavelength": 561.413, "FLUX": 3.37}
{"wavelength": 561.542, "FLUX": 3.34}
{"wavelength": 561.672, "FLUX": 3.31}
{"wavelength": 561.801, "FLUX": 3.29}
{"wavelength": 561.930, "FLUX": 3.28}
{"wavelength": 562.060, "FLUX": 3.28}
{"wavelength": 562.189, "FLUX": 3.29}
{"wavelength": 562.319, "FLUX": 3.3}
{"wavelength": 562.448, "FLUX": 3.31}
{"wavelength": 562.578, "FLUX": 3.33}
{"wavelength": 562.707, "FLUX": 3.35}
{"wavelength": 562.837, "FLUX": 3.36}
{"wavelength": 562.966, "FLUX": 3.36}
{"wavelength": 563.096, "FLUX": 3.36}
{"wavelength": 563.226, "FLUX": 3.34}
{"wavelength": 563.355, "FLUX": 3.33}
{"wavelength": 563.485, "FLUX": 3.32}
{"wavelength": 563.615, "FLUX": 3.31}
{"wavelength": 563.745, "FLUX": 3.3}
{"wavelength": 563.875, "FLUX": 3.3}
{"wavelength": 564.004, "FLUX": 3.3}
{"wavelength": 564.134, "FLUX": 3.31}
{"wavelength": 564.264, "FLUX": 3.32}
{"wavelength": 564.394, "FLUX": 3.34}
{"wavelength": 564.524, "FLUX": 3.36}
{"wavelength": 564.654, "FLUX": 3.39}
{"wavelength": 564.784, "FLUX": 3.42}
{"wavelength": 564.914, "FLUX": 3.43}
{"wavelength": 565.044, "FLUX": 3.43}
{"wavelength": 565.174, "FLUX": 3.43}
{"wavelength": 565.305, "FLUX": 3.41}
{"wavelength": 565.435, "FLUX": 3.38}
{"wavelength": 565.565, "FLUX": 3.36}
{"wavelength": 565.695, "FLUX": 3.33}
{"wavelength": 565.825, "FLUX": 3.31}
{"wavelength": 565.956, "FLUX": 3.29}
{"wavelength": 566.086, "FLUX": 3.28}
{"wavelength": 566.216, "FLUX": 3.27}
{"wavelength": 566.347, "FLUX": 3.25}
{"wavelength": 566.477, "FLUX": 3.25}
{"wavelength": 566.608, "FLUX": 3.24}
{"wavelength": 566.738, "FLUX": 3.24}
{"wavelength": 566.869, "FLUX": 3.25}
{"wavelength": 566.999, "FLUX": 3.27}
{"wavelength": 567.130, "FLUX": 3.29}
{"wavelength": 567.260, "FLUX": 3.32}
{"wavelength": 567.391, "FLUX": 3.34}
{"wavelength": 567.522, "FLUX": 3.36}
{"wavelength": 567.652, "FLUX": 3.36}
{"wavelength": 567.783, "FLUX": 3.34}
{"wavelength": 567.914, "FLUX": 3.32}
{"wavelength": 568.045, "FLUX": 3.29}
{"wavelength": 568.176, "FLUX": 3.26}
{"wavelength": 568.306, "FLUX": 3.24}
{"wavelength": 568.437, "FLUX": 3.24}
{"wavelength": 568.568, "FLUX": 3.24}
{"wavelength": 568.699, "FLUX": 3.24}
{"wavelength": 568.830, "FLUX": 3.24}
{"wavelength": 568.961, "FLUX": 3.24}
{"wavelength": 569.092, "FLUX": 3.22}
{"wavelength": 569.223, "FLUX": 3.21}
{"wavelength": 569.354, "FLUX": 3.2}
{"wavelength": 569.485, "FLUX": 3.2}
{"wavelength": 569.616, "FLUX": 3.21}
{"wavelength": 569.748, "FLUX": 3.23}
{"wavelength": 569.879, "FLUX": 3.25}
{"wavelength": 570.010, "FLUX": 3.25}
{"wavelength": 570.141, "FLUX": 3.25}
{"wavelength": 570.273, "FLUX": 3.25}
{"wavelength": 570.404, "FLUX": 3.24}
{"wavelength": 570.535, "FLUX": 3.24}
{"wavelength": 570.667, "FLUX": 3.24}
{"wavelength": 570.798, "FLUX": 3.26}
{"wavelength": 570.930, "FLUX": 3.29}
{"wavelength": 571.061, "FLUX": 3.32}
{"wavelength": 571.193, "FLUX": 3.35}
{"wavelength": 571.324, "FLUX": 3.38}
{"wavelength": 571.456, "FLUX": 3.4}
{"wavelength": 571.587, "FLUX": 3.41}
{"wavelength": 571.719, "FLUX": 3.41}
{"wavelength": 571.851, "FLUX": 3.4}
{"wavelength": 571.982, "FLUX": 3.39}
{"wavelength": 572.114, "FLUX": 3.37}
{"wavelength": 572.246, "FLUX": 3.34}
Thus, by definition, 1.1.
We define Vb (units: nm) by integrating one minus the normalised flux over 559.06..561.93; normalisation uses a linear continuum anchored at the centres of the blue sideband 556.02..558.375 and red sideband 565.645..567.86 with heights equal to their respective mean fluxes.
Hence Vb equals 0.02 nm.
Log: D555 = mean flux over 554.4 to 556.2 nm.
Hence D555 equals 3.35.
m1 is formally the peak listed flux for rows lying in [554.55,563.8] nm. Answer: 3.43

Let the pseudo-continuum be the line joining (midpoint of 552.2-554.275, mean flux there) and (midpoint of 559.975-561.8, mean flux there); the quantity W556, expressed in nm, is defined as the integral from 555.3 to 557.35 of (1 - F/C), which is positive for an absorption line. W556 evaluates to 0.011 nm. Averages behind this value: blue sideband 3.38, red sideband 3.36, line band 3.35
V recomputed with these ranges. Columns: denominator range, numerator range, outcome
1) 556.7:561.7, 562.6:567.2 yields 1.02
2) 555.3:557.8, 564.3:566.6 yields 1.03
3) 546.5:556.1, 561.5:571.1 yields 1.05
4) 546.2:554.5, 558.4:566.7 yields 1.05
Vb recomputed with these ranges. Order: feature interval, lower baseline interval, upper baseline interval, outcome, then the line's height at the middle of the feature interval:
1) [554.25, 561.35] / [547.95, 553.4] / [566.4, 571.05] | -0.12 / 3.29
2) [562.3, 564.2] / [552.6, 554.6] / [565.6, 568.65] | -0.01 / 3.31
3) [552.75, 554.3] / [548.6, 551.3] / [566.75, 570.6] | -0.05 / 3.26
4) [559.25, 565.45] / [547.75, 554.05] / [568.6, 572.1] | -0.07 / 3.29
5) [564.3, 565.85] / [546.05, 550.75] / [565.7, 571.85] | -0.05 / 3.28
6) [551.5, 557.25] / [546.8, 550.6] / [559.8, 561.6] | -0.04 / 3.33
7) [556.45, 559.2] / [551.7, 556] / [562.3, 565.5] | 0.01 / 3.36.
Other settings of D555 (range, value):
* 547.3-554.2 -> 3.32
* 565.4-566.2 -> 3.32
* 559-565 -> 3.32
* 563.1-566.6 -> 3.34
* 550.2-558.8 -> 3.33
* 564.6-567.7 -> 3.33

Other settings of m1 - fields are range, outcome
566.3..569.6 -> 3.36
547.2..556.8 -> 3.41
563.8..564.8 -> 3.42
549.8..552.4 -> 3.4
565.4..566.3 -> 3.38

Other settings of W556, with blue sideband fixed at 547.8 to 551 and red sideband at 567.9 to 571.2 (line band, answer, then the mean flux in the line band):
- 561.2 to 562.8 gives -0.03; 3.32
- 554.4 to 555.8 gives -0.03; 3.35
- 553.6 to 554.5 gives -0.03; 3.4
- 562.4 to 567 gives -0.10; 3.33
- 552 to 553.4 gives -0.03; 3.37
